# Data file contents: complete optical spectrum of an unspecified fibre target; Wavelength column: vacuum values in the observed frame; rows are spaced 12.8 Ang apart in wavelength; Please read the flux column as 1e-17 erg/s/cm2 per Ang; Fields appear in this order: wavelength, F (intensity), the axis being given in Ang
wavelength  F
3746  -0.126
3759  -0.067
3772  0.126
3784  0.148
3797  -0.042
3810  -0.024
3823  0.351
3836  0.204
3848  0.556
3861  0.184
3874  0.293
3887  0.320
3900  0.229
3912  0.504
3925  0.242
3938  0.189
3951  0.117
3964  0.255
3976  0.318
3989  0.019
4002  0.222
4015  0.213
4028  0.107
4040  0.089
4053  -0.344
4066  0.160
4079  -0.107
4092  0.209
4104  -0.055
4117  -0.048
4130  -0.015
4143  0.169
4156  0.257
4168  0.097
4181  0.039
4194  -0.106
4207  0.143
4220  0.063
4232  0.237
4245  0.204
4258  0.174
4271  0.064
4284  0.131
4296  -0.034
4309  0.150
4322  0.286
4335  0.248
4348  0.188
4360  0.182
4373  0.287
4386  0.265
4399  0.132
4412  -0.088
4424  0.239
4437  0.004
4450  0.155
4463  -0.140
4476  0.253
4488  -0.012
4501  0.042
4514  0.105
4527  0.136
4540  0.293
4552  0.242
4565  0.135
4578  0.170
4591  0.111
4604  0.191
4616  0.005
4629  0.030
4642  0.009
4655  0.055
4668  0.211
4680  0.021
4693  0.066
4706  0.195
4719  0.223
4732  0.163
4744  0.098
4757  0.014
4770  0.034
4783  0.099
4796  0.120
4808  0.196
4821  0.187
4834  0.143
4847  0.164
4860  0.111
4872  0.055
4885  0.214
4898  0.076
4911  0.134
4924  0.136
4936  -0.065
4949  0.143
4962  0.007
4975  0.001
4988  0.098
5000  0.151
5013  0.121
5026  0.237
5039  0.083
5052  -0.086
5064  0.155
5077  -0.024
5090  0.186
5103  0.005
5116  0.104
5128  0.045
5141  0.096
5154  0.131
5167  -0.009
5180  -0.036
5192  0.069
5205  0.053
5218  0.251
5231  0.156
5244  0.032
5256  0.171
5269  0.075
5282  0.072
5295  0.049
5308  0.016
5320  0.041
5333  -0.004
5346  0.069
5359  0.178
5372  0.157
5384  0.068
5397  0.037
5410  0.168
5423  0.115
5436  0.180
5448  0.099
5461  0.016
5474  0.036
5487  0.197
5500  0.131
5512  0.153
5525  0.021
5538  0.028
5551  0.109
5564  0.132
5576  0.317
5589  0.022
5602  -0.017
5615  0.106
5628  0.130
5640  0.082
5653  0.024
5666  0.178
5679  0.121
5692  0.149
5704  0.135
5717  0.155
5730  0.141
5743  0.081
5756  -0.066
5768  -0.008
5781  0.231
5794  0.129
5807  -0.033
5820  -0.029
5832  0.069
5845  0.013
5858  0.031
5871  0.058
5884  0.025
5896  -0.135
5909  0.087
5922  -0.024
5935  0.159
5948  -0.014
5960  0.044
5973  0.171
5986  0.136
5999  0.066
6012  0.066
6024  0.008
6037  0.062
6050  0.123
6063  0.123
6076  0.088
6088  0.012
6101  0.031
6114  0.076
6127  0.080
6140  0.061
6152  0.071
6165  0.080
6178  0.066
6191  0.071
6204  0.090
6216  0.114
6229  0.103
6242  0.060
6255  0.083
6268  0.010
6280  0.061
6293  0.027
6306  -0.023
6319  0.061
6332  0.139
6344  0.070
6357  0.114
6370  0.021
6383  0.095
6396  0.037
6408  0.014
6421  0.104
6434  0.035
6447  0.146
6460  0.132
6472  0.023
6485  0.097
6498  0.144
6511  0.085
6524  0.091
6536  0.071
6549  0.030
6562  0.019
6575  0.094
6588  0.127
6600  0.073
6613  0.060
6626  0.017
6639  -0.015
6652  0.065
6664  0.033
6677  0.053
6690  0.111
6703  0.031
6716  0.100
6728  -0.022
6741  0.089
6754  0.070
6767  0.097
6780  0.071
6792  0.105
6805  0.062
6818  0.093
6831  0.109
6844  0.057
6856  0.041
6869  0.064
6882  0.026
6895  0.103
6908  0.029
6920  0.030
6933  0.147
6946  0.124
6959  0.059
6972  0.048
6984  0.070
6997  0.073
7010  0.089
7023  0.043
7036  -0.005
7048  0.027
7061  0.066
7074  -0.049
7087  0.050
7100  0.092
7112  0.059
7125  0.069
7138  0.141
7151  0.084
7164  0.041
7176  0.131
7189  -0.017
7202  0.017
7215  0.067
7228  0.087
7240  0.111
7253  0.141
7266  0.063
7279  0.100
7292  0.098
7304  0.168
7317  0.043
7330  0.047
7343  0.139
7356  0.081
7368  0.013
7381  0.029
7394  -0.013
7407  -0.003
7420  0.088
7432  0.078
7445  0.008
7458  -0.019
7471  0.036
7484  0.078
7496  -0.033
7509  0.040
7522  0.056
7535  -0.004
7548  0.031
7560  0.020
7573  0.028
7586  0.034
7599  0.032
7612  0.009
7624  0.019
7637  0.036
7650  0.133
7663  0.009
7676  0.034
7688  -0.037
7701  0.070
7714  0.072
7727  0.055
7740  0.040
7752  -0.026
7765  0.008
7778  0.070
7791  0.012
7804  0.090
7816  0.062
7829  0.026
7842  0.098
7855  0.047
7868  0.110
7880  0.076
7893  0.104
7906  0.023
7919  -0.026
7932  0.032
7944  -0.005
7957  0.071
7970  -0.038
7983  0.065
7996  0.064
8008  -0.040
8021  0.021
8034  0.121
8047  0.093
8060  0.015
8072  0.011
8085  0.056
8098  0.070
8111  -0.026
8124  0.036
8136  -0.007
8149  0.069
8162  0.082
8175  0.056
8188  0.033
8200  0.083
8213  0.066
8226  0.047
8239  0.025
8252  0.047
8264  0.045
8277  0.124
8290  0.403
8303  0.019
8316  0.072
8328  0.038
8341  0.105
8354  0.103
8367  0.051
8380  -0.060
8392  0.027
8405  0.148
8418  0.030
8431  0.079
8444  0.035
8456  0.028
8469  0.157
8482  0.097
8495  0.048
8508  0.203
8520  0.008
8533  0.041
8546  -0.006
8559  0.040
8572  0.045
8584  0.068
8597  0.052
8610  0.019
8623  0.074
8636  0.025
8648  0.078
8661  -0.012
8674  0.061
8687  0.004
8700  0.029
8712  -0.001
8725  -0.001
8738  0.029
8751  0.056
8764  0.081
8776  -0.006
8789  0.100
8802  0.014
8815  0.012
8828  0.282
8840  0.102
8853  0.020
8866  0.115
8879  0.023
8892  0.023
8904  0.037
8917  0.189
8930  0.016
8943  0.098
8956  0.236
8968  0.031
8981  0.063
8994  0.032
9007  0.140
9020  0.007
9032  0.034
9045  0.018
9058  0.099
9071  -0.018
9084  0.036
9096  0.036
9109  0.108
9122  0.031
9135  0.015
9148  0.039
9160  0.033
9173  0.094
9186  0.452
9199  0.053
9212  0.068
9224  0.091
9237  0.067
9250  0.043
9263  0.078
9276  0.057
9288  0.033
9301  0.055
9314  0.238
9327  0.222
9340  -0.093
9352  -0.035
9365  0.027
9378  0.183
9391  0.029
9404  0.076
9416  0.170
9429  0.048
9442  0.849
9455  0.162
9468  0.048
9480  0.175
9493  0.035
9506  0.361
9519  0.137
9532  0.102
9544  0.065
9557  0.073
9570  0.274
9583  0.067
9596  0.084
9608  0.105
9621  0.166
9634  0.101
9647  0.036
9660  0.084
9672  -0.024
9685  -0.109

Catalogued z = 1.46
